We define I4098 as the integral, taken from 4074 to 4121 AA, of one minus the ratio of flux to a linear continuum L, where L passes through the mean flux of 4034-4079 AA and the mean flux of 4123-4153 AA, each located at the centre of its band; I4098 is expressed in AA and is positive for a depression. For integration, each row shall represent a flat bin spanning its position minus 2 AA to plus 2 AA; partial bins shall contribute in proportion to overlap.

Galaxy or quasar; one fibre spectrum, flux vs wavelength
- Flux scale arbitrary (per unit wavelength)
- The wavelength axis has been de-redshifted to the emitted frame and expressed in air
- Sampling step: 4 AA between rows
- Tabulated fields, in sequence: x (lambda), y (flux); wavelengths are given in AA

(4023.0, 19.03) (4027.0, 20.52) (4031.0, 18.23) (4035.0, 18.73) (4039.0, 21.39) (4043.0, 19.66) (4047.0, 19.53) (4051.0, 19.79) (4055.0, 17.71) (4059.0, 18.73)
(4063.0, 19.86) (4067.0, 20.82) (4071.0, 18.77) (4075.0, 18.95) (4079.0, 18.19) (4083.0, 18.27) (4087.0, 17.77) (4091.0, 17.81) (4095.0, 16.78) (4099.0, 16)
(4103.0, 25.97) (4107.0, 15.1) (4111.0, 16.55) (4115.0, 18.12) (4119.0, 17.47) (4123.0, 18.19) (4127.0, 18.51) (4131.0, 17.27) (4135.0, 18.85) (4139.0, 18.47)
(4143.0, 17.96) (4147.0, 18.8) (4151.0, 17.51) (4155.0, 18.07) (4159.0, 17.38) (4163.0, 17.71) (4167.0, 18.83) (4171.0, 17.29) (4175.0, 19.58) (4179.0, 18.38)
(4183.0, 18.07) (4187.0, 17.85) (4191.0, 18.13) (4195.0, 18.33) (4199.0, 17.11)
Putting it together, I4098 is 1.8 AA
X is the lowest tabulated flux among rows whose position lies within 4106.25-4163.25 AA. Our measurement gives 15.1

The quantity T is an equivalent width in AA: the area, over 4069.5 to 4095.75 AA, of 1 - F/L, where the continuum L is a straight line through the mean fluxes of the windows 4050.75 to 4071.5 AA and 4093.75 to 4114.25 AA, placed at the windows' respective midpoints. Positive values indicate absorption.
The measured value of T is 0.8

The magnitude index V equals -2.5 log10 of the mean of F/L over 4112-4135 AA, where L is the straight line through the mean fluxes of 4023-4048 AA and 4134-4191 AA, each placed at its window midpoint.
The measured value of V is 0.04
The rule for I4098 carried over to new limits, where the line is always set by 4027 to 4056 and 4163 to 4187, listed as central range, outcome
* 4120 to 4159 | 1.0 AA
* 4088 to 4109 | 0.7 AA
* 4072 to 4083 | 0.3 AA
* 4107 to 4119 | 1.2 AA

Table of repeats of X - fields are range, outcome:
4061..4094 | 17.77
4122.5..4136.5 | 17.27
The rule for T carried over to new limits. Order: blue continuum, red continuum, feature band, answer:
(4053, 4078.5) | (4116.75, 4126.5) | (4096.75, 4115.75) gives -0.09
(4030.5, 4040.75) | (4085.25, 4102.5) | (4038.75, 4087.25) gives -1.00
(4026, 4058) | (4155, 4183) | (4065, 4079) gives -0.16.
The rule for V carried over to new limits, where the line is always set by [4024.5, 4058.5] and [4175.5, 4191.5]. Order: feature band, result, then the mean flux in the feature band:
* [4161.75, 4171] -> 0.017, 18.1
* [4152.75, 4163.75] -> 0.044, 17.7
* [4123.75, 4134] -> 0.040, 18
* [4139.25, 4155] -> 0.024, 18.1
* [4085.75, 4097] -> 0.094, 17.4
